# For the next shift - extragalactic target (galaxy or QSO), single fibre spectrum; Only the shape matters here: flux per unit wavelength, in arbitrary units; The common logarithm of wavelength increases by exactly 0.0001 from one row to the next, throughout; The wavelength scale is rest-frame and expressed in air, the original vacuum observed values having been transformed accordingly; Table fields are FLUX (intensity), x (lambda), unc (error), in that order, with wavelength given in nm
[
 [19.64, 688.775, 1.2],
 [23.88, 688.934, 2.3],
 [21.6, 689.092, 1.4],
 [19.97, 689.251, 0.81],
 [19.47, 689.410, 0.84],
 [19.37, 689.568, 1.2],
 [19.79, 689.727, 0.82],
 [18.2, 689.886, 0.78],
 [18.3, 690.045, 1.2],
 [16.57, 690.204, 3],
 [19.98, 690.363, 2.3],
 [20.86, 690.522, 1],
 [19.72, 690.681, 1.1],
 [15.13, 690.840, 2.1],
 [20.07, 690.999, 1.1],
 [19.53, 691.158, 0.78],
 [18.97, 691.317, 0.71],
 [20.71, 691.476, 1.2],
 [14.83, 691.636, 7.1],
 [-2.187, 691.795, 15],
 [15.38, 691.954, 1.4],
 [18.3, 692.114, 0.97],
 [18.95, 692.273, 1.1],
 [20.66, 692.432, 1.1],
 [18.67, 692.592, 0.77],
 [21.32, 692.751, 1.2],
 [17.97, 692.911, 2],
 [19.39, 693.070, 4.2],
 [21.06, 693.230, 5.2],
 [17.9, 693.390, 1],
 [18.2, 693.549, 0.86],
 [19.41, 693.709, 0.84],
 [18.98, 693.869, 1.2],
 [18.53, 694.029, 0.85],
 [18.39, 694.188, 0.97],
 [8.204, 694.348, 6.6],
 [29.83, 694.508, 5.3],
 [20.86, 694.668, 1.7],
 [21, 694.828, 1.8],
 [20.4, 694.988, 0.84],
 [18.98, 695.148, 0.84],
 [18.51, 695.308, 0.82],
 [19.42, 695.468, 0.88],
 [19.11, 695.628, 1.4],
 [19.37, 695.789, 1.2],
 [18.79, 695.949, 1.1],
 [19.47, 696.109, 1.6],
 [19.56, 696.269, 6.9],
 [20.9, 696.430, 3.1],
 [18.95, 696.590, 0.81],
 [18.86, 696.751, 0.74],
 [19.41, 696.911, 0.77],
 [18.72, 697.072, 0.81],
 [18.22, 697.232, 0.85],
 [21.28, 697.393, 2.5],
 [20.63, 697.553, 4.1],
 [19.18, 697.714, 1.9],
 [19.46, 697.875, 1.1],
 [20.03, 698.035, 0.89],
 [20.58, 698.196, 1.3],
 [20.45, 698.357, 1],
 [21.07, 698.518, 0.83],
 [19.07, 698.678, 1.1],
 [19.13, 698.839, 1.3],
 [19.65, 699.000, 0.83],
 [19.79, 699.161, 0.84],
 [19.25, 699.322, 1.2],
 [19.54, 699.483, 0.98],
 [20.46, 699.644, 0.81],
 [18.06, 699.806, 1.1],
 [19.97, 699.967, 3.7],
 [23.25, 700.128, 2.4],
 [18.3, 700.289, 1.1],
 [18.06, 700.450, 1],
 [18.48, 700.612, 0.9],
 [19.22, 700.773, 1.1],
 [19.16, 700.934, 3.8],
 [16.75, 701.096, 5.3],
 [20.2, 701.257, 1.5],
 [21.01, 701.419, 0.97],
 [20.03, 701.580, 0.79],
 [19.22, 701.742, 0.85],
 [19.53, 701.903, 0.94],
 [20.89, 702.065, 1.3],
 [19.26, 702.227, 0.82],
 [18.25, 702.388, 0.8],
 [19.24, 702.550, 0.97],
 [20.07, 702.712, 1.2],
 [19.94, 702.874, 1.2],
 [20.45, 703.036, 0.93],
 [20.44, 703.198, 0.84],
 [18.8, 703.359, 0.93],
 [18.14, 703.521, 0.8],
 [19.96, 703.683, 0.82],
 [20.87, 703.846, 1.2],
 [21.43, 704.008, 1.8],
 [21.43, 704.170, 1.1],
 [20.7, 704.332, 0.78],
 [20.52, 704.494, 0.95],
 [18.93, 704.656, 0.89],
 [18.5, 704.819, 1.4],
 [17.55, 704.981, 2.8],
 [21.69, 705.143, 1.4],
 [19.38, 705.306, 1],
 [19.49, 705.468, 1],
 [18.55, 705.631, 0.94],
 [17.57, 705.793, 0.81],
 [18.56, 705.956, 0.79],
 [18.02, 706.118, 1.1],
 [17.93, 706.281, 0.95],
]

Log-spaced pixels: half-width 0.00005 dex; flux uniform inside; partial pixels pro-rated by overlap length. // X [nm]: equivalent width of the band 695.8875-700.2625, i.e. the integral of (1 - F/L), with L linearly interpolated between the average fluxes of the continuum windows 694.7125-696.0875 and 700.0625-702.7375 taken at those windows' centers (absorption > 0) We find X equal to -0.07 nm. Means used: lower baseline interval 19.5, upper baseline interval 19.4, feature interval 19.8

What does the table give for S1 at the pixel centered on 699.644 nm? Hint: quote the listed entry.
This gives 20.46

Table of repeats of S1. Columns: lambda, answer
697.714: 19.18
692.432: 20.66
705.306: 19.38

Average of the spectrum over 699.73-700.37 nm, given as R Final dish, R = 19.9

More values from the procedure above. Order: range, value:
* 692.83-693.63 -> 18.9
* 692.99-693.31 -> 20.2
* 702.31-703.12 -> 19.6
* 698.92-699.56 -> 19.6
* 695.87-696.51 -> 19.7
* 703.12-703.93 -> 19.6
